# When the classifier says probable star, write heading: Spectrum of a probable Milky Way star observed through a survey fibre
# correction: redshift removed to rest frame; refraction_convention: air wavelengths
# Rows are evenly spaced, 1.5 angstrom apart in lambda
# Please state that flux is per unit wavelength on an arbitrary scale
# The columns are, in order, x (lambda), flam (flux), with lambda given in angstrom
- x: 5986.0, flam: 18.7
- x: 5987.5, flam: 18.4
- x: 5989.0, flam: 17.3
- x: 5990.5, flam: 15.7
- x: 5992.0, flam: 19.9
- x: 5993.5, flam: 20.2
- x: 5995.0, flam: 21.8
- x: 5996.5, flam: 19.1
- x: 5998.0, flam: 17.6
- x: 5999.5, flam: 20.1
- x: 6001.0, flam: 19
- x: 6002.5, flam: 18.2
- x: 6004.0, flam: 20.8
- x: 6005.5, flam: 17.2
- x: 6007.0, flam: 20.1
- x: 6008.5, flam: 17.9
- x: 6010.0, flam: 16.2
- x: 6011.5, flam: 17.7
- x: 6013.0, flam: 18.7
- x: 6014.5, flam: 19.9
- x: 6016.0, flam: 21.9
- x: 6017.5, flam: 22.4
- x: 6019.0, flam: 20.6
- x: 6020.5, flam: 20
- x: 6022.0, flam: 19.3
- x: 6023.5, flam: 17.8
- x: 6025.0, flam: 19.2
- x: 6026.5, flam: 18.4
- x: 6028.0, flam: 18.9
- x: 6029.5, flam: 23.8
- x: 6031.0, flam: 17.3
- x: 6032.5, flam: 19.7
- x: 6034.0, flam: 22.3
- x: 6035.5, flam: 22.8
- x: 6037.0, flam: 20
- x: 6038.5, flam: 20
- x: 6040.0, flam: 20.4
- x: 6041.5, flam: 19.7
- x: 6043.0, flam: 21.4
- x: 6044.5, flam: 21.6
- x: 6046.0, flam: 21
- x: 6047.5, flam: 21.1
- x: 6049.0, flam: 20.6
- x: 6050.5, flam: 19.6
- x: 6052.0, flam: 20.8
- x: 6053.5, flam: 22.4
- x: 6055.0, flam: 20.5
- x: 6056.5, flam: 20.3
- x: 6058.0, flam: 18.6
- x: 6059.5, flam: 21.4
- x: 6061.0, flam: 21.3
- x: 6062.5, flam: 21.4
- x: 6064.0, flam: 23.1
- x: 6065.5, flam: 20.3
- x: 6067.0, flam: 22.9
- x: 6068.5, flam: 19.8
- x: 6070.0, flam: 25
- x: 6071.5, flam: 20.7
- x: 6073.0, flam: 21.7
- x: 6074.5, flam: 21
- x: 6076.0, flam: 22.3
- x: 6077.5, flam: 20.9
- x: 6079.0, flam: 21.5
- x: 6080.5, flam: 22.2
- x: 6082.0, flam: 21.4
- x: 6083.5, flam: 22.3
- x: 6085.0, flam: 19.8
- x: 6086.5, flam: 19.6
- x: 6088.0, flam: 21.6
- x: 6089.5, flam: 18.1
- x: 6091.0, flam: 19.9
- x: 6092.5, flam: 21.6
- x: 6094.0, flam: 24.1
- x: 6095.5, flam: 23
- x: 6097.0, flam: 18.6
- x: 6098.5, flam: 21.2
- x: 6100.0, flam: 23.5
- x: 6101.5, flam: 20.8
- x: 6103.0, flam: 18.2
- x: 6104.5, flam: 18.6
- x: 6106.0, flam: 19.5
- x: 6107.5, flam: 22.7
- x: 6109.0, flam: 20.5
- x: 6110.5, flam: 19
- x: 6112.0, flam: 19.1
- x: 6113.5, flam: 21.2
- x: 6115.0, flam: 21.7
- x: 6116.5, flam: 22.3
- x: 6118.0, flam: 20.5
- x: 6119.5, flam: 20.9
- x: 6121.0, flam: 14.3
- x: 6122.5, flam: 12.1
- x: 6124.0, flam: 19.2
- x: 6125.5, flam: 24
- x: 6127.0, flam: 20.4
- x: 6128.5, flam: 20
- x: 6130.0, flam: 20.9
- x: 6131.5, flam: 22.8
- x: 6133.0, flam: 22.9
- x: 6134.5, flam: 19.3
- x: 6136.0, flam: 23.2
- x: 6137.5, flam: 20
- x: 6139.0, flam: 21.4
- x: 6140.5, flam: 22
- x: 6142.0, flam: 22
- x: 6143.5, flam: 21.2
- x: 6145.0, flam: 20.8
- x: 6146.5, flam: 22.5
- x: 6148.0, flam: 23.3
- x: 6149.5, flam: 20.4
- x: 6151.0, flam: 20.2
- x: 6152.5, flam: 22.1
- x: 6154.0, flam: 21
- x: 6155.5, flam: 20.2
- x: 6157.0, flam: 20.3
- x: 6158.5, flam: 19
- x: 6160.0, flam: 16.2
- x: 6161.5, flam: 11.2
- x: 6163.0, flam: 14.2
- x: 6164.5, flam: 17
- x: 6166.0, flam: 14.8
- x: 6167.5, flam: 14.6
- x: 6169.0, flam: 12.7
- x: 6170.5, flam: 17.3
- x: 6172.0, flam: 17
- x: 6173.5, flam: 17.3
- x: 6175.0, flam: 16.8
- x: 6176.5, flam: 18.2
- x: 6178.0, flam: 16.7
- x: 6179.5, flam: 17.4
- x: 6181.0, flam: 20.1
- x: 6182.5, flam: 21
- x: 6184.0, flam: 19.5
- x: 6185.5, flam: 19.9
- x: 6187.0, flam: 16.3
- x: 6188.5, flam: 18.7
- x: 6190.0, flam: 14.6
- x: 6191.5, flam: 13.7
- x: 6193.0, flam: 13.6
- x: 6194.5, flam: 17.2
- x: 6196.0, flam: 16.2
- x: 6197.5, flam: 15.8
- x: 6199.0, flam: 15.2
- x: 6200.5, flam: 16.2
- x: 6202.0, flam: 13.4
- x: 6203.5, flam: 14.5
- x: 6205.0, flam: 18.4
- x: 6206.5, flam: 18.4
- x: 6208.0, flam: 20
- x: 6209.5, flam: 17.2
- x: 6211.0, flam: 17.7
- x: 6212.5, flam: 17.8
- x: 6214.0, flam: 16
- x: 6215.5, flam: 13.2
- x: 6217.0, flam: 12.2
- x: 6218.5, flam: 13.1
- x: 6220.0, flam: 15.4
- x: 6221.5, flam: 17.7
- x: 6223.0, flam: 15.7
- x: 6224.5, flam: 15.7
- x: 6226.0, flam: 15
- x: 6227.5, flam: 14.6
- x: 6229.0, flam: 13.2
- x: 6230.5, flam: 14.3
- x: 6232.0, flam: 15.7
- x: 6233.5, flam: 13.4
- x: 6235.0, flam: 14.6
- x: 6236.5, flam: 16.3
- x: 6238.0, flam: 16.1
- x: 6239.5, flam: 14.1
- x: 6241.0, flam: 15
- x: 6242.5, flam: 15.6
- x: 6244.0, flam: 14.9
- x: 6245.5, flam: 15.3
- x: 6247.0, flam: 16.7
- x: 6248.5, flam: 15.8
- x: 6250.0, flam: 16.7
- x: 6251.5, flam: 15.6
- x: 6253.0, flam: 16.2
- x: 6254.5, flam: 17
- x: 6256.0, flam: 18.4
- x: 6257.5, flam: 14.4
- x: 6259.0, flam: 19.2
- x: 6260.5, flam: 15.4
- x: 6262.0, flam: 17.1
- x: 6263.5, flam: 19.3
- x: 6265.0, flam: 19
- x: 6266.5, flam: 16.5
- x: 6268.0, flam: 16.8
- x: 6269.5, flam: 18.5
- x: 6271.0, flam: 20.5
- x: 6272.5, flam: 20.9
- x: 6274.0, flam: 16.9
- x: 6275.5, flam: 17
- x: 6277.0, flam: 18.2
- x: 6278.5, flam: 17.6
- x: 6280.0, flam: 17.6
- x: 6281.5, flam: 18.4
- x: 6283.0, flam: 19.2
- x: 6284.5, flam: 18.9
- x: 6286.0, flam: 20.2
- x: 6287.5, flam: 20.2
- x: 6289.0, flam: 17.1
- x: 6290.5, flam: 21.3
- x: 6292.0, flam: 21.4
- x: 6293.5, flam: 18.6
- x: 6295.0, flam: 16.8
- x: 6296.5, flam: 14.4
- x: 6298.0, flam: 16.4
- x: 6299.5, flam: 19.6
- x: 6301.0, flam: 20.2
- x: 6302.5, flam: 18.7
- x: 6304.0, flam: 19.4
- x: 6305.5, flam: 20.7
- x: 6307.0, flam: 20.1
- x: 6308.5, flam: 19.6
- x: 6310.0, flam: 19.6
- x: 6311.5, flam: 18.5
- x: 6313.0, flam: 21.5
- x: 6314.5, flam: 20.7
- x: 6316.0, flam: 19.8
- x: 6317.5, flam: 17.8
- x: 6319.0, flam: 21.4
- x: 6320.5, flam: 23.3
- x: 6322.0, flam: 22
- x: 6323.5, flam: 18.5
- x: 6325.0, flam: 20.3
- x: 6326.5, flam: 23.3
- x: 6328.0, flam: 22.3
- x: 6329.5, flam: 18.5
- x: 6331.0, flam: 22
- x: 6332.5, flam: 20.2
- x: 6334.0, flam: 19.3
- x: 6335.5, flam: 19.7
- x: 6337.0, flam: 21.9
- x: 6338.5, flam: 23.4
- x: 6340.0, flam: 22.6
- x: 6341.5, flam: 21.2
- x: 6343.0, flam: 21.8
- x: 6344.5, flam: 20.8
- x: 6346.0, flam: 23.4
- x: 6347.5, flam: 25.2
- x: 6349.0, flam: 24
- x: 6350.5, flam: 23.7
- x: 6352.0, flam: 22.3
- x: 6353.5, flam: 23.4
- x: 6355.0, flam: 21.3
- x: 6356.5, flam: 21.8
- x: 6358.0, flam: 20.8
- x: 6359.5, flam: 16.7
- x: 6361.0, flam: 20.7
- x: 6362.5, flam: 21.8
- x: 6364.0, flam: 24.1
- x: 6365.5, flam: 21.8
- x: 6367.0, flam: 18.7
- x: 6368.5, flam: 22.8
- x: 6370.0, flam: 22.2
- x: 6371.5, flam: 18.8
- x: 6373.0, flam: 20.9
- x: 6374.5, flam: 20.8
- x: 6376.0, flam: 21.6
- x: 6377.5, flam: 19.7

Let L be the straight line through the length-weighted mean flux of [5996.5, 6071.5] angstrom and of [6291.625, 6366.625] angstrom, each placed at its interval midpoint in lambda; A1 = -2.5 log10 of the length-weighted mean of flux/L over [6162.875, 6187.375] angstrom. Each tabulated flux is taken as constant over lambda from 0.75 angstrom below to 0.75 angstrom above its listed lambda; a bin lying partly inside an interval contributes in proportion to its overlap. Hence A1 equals 0.19 mag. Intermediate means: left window 20.2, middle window 17.2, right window 20.7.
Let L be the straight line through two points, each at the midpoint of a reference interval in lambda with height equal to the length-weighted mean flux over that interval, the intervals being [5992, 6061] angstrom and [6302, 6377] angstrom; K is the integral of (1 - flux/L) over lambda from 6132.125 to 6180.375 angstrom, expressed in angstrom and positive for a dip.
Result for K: 3.7 angstrom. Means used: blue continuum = 20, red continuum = 21.1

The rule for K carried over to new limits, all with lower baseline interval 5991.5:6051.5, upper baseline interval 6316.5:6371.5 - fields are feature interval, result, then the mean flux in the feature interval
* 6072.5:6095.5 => -1.23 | 21.3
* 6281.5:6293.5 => 0.90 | 19.6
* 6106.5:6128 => 0.52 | 19.8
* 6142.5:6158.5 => -0.47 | 21.1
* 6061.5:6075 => -1.13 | 21.8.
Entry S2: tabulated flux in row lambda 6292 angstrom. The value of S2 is 21.4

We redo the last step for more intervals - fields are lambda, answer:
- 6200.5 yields 16.2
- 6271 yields 20.5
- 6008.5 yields 17.9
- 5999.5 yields 20.1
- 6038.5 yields 20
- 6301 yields 20.2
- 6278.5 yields 17.6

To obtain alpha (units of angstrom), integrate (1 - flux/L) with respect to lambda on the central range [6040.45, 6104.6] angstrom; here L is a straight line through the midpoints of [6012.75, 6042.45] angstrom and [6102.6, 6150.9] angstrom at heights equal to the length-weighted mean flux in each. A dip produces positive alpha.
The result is -2.3 angstrom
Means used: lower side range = 20.2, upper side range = 20.5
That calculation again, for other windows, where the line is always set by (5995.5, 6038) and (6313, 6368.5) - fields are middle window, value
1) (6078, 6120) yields -1.7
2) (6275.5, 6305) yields 3.5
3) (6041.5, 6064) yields -1.3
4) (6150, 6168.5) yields 2.6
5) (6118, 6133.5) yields 0.3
